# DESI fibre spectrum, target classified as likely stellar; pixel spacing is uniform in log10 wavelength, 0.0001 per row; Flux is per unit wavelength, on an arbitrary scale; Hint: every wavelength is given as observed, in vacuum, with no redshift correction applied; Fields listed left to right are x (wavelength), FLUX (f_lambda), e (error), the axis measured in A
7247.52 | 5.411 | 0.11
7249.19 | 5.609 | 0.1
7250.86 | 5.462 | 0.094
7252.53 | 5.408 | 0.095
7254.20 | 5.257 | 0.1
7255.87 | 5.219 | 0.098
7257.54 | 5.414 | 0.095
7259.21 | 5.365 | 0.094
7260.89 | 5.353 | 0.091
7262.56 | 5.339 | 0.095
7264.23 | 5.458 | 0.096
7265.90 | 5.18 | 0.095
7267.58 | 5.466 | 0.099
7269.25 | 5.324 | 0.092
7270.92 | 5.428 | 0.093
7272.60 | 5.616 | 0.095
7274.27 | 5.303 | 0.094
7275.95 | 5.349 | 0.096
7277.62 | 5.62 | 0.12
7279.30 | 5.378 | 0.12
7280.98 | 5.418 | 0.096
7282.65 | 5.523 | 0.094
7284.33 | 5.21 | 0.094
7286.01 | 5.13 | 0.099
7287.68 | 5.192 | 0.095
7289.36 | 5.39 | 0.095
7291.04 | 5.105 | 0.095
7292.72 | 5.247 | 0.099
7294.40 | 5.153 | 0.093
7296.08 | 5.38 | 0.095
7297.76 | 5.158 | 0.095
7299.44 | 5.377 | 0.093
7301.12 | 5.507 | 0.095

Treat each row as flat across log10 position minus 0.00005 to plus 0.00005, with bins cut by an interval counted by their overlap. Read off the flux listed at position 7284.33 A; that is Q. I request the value 5.21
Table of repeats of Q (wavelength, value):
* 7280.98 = 5.418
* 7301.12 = 5.507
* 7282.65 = 5.523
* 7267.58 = 5.466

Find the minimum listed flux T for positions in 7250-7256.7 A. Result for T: 5.219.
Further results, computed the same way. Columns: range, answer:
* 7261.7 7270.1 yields 5.18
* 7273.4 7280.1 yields 5.303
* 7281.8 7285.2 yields 5.21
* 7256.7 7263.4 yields 5.339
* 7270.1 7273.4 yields 5.428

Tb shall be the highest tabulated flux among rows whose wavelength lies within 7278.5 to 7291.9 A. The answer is 5.523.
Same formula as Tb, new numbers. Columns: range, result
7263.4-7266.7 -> 5.458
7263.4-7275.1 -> 5.616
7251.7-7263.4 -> 5.414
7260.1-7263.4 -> 5.353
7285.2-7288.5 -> 5.192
